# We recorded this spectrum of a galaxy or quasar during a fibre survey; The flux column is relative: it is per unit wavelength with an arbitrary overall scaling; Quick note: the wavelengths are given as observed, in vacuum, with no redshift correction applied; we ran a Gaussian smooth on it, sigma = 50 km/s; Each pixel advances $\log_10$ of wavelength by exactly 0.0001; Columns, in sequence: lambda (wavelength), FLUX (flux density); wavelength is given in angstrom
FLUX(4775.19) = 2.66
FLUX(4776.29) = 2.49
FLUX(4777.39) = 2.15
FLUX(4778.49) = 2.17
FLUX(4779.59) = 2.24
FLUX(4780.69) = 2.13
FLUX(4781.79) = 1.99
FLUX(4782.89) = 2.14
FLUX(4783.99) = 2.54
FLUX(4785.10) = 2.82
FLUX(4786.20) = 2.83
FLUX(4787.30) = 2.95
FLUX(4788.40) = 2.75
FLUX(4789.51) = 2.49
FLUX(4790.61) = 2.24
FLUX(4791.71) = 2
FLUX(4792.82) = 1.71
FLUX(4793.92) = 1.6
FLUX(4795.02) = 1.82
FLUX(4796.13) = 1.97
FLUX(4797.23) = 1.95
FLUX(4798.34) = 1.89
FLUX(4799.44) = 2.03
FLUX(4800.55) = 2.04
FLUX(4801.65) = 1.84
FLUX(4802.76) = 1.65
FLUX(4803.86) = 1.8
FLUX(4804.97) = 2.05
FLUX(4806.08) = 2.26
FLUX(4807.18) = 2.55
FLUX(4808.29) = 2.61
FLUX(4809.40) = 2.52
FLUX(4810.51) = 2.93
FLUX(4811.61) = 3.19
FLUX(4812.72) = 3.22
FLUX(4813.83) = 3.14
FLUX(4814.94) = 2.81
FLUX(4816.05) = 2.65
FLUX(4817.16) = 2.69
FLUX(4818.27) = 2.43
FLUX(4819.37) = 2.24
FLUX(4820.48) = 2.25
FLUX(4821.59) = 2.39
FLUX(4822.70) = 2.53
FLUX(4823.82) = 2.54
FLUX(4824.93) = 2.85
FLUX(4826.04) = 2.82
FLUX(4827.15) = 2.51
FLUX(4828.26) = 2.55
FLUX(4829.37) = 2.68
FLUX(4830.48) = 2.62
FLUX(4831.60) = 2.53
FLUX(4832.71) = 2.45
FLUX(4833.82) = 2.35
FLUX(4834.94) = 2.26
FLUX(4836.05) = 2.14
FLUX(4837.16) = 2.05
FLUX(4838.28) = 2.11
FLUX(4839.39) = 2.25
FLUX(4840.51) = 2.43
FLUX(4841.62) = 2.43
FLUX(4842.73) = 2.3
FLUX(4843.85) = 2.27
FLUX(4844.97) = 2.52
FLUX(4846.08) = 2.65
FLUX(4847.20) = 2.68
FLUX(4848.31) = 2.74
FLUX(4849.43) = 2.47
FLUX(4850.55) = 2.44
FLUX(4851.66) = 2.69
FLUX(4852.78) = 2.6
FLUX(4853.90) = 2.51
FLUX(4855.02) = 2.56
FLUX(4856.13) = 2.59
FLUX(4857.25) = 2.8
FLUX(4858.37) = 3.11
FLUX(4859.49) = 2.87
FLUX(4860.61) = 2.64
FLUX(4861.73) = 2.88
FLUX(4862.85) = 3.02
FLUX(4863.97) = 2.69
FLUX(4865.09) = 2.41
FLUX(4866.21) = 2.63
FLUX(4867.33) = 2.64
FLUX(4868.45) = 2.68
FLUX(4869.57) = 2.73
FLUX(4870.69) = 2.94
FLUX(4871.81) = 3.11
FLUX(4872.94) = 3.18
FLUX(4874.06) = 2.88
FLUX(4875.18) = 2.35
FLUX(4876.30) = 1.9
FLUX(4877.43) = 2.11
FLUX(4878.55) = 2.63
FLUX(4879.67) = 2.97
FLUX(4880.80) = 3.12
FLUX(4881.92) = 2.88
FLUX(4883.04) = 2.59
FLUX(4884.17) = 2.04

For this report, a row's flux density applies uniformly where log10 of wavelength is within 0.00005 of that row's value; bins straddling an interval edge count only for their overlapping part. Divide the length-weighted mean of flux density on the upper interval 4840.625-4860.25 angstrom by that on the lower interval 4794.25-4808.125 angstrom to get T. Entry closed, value 1.3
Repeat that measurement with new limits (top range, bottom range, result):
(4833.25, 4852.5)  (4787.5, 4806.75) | 1.19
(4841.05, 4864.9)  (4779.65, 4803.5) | 1.22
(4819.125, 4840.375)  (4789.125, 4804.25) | 1.26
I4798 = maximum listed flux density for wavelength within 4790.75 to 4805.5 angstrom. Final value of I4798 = 2.05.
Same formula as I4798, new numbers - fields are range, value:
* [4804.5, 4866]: 3.22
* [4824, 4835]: 2.85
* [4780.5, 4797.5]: 2.95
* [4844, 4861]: 3.11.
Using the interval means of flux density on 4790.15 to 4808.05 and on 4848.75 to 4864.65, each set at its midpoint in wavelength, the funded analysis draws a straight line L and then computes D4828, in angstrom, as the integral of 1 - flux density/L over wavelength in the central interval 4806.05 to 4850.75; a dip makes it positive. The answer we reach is -4.2 angstrom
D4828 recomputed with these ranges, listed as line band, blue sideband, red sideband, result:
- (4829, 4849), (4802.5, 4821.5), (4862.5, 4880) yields 1.4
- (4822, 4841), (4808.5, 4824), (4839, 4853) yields 1.0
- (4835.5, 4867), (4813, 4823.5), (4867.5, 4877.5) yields 1.1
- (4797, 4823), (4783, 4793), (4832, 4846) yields 0.0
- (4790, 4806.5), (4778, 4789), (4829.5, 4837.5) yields 3.4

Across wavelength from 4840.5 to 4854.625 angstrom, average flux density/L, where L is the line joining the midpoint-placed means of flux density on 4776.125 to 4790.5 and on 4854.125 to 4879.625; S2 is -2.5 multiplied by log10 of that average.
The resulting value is 0.05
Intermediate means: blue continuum 2.43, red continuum 2.7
